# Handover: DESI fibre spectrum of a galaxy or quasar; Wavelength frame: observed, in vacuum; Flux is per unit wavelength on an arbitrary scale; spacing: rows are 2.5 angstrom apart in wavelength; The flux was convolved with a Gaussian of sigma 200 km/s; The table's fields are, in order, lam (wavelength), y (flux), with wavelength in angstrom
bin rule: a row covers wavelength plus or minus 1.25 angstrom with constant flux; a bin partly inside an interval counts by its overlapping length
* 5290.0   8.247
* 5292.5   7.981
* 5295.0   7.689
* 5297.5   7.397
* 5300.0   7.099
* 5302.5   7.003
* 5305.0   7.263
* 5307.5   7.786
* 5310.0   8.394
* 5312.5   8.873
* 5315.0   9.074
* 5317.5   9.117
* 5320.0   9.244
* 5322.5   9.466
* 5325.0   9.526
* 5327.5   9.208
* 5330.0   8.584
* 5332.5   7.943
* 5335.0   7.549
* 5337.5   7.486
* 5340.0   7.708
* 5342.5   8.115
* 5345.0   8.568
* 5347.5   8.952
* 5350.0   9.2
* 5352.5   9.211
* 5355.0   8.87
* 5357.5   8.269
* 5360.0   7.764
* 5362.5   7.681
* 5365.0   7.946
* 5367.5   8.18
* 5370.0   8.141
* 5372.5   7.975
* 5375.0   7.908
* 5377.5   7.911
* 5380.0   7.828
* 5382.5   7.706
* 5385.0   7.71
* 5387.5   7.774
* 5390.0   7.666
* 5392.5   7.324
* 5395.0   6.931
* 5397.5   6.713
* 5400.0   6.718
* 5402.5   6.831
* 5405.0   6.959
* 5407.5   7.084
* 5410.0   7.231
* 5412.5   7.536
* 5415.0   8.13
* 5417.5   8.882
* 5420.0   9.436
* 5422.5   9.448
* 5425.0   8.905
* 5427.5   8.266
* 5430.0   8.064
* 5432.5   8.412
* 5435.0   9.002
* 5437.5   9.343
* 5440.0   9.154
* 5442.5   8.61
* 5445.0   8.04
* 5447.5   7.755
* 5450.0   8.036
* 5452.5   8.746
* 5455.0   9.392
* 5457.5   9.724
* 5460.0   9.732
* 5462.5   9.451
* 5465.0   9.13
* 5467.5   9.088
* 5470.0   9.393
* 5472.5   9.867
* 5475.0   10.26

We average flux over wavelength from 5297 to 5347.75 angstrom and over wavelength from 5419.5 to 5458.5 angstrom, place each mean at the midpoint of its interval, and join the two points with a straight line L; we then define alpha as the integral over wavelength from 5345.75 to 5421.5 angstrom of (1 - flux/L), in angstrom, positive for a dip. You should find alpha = 5.7 angstrom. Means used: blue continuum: 8.3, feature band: 7.89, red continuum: 8.75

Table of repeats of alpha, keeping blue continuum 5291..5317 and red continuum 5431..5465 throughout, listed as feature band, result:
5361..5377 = 0.72 angstrom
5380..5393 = 1.21 angstrom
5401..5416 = 2.33 angstrom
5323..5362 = -1.48 angstrom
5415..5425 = -0.44 angstrom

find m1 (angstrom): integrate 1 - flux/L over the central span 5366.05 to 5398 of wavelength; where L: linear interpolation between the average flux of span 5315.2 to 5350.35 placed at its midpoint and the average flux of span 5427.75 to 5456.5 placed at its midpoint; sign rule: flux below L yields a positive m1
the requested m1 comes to 3.4 angstrom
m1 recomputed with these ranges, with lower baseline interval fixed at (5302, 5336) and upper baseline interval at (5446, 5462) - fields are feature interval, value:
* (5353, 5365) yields 0.6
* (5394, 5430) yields 4.1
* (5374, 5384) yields 1.0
